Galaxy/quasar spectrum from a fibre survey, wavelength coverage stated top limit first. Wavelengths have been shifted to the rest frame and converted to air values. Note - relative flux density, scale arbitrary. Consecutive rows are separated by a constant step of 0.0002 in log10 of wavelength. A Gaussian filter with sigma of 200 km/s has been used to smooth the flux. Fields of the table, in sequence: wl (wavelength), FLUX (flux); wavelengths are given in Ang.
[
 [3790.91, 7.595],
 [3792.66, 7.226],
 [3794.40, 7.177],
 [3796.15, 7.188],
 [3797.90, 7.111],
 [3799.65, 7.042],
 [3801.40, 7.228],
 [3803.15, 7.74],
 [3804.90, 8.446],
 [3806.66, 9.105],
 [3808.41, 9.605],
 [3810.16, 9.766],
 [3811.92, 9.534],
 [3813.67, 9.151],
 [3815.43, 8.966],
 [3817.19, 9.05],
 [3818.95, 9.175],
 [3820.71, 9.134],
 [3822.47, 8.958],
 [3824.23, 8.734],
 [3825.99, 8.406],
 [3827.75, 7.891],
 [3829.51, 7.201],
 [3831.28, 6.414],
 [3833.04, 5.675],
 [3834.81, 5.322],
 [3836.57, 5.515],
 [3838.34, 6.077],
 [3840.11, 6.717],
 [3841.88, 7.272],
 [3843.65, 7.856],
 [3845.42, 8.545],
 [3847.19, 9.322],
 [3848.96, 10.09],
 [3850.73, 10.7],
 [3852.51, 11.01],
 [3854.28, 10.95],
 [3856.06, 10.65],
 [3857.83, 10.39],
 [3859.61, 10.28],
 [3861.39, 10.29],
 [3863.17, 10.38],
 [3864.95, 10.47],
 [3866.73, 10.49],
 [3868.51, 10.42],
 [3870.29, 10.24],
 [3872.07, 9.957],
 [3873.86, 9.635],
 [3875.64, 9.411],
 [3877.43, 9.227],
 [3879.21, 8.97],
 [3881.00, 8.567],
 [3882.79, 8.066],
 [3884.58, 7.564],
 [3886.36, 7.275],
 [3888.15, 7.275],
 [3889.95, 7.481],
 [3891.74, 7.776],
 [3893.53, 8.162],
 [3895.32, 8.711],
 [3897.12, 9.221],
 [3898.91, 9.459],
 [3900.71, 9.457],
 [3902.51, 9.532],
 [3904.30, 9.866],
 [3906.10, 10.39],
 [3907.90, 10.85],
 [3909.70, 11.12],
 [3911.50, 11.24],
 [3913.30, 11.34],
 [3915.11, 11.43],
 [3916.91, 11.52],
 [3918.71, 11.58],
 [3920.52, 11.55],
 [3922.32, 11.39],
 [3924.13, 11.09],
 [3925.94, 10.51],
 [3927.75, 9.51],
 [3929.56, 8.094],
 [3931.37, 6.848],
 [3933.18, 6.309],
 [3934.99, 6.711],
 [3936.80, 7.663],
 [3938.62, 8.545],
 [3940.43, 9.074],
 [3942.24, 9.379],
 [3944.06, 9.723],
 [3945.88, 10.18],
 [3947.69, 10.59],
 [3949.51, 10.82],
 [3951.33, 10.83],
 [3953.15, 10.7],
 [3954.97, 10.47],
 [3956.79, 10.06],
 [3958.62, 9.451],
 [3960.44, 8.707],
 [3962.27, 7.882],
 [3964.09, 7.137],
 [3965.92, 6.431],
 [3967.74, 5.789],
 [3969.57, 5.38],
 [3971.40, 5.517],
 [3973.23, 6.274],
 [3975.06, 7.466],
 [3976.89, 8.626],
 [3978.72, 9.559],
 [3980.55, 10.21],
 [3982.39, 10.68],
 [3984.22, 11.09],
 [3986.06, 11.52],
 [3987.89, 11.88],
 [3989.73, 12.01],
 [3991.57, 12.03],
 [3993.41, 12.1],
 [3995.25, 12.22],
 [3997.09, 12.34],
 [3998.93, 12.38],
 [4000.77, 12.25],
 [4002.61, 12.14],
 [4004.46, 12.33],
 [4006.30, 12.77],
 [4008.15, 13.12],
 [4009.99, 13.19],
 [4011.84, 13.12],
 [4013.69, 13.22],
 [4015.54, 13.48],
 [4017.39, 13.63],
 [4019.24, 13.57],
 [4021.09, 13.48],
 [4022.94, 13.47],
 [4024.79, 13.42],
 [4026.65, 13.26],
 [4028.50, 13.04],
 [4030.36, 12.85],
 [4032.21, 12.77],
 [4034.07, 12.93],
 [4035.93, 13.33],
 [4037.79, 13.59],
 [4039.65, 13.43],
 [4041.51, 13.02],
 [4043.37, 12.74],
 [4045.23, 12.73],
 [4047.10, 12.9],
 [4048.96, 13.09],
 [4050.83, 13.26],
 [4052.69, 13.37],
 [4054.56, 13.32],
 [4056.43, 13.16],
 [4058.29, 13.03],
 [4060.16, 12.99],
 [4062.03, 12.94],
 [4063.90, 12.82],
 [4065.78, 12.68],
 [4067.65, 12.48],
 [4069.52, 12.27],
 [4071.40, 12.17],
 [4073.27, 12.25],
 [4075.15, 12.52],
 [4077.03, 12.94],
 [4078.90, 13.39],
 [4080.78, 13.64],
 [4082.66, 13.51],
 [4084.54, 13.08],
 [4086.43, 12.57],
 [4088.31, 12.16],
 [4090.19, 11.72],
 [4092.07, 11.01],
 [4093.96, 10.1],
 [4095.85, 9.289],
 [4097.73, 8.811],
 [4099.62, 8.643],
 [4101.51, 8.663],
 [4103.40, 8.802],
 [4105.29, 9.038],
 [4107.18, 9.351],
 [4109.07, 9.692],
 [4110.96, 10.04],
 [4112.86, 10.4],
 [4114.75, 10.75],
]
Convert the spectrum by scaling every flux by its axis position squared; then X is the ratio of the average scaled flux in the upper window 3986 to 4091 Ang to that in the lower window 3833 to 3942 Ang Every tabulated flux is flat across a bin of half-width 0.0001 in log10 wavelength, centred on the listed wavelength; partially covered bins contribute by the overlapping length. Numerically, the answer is 1.5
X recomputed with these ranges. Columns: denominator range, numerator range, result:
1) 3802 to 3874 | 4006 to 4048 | 1.63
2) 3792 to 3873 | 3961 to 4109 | 1.48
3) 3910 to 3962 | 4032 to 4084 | 1.41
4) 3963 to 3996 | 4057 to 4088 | 1.46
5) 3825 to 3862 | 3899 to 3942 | 1.21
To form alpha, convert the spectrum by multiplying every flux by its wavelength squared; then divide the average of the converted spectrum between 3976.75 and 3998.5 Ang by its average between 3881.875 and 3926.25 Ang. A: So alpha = 1.2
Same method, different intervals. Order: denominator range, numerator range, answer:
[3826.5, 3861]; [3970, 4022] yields 1.48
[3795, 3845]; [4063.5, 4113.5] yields 1.64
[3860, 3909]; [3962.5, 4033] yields 1.28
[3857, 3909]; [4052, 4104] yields 1.42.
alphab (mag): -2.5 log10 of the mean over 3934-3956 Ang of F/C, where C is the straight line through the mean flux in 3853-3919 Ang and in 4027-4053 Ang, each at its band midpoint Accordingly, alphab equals 0.15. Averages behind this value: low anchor 9.71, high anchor 13.1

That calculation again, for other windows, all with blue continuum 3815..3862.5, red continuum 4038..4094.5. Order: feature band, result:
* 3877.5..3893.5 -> 0.18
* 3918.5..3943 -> 0.13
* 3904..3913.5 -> -0.10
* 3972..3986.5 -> 0.20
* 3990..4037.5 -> -0.10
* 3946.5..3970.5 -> 0.21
